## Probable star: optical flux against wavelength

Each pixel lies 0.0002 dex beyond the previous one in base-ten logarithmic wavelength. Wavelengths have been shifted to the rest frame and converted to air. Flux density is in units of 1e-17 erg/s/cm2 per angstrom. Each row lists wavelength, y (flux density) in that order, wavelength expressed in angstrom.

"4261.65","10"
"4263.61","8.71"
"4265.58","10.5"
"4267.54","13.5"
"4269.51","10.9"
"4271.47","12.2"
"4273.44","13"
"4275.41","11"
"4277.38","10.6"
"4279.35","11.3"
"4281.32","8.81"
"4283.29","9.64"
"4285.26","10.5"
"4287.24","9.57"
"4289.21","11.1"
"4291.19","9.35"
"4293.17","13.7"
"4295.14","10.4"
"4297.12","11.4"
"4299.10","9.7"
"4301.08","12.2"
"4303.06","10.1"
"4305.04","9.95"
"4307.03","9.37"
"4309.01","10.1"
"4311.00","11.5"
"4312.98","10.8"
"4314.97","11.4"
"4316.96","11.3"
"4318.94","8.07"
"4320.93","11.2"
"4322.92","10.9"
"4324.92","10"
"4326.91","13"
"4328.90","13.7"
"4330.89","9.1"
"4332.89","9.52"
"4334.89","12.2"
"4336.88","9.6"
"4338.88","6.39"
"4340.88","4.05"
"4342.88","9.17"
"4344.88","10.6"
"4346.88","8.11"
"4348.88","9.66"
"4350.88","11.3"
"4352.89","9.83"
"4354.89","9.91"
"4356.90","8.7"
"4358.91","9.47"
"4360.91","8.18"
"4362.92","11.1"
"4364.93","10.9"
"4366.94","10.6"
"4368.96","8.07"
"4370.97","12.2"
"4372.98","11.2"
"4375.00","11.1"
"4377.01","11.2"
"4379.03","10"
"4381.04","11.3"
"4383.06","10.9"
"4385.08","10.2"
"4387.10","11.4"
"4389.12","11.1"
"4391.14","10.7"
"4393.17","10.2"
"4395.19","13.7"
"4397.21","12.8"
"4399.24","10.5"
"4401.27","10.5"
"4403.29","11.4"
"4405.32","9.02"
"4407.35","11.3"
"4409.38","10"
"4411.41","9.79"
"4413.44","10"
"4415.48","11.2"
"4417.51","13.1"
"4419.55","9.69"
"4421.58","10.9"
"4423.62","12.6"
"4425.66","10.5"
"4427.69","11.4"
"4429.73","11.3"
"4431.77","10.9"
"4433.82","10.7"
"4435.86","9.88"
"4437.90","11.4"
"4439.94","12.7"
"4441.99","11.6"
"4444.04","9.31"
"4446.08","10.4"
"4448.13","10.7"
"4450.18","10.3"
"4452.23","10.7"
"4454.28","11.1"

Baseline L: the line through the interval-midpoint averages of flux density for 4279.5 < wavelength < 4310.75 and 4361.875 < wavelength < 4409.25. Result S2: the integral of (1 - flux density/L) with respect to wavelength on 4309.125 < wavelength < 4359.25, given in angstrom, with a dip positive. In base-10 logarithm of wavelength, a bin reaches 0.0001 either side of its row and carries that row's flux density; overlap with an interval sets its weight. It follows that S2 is 3.1 angstrom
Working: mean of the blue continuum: 10.4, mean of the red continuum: 10.9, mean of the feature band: 9.98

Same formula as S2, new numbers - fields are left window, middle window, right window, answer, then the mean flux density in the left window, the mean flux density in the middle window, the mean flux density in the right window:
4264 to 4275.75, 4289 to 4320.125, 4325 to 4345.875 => 0.1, 11.7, 10.6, 9.74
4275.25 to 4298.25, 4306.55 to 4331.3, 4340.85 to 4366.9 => -1.9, 10.6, 10.9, 9.55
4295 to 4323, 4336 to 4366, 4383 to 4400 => 5.0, 10.6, 9.14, 11.3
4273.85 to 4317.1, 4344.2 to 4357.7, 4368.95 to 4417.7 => 1.4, 10.6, 9.73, 10.9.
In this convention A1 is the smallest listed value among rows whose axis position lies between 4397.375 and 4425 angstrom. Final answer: 9.02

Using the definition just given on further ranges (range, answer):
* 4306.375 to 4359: 4.05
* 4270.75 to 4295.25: 8.81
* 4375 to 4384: 10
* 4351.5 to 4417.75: 8.07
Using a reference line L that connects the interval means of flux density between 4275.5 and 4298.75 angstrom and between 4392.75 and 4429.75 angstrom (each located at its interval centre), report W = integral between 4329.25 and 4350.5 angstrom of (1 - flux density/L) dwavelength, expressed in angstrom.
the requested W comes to 3.4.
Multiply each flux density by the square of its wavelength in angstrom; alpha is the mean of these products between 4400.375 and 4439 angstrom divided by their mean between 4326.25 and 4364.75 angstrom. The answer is 1.16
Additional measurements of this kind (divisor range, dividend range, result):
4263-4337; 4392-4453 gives 1.07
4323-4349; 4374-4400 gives 1.18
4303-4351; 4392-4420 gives 1.13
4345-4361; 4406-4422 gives 1.15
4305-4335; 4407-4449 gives 1.07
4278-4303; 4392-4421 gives 1.09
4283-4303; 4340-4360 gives 0.87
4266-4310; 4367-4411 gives 1.05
